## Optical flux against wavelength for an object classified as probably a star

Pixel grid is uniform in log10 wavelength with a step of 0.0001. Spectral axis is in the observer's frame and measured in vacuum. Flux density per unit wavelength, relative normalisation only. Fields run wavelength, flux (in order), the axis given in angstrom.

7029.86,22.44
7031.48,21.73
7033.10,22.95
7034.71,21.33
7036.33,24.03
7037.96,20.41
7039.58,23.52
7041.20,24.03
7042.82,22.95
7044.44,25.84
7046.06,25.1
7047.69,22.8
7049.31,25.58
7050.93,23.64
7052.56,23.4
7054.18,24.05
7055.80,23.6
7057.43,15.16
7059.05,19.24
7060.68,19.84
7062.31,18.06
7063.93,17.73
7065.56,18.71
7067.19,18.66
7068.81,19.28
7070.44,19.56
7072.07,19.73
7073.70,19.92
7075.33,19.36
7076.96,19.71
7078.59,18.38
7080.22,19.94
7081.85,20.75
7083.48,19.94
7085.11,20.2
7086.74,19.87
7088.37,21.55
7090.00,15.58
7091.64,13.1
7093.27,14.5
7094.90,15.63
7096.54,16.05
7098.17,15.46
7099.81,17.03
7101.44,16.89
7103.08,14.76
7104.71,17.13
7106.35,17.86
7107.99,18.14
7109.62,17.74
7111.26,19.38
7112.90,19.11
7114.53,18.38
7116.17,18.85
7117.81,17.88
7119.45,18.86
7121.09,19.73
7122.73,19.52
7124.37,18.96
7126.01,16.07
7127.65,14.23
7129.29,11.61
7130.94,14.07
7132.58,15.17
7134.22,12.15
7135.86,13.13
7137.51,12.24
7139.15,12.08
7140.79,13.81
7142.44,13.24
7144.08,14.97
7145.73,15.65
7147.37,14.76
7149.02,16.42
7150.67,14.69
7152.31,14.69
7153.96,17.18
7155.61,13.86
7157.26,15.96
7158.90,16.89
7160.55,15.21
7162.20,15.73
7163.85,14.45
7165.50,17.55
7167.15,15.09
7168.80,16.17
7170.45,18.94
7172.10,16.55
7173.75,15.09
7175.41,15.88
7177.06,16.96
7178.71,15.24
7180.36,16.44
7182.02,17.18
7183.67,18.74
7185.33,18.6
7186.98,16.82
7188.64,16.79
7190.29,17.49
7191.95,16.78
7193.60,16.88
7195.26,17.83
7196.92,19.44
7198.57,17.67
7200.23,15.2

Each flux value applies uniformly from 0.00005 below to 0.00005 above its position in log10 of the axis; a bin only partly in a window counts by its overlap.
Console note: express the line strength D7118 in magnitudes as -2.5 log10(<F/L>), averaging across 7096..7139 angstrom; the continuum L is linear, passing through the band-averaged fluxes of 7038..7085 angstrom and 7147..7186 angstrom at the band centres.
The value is 0.122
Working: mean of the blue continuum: 21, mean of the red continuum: 16.2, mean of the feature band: 16.5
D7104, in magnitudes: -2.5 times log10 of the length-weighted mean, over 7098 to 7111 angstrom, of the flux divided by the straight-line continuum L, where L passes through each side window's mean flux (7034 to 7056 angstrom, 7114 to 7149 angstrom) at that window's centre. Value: 0.06 mag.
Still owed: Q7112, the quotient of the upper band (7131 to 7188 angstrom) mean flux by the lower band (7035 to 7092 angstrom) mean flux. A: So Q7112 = 0.7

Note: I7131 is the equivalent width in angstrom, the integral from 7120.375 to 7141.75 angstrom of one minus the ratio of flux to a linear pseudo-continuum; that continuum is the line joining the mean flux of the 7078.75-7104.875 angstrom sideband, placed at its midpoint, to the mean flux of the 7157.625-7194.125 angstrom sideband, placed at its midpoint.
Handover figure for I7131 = 2.8 angstrom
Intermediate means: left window 17.4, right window 16.6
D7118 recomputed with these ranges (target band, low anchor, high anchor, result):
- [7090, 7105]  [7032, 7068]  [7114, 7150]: 0.17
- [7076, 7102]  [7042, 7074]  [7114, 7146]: 0.06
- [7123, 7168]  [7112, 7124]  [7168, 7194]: 0.21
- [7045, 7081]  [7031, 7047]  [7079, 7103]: 0.00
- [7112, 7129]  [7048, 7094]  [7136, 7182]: -0.04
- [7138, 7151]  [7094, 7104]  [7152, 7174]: 0.12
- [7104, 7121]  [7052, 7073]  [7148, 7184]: -0.03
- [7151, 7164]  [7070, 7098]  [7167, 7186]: 0.11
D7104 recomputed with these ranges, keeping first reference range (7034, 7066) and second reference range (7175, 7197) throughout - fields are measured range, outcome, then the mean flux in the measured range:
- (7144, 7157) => 0.201 mag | 15.3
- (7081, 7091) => 0.064 mag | 19.5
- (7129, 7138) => 0.400 mag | 13.2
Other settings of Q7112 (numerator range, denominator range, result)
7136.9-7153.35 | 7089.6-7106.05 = 0.91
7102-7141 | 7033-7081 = 0.77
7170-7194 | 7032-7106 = 0.85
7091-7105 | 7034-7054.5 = 0.66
